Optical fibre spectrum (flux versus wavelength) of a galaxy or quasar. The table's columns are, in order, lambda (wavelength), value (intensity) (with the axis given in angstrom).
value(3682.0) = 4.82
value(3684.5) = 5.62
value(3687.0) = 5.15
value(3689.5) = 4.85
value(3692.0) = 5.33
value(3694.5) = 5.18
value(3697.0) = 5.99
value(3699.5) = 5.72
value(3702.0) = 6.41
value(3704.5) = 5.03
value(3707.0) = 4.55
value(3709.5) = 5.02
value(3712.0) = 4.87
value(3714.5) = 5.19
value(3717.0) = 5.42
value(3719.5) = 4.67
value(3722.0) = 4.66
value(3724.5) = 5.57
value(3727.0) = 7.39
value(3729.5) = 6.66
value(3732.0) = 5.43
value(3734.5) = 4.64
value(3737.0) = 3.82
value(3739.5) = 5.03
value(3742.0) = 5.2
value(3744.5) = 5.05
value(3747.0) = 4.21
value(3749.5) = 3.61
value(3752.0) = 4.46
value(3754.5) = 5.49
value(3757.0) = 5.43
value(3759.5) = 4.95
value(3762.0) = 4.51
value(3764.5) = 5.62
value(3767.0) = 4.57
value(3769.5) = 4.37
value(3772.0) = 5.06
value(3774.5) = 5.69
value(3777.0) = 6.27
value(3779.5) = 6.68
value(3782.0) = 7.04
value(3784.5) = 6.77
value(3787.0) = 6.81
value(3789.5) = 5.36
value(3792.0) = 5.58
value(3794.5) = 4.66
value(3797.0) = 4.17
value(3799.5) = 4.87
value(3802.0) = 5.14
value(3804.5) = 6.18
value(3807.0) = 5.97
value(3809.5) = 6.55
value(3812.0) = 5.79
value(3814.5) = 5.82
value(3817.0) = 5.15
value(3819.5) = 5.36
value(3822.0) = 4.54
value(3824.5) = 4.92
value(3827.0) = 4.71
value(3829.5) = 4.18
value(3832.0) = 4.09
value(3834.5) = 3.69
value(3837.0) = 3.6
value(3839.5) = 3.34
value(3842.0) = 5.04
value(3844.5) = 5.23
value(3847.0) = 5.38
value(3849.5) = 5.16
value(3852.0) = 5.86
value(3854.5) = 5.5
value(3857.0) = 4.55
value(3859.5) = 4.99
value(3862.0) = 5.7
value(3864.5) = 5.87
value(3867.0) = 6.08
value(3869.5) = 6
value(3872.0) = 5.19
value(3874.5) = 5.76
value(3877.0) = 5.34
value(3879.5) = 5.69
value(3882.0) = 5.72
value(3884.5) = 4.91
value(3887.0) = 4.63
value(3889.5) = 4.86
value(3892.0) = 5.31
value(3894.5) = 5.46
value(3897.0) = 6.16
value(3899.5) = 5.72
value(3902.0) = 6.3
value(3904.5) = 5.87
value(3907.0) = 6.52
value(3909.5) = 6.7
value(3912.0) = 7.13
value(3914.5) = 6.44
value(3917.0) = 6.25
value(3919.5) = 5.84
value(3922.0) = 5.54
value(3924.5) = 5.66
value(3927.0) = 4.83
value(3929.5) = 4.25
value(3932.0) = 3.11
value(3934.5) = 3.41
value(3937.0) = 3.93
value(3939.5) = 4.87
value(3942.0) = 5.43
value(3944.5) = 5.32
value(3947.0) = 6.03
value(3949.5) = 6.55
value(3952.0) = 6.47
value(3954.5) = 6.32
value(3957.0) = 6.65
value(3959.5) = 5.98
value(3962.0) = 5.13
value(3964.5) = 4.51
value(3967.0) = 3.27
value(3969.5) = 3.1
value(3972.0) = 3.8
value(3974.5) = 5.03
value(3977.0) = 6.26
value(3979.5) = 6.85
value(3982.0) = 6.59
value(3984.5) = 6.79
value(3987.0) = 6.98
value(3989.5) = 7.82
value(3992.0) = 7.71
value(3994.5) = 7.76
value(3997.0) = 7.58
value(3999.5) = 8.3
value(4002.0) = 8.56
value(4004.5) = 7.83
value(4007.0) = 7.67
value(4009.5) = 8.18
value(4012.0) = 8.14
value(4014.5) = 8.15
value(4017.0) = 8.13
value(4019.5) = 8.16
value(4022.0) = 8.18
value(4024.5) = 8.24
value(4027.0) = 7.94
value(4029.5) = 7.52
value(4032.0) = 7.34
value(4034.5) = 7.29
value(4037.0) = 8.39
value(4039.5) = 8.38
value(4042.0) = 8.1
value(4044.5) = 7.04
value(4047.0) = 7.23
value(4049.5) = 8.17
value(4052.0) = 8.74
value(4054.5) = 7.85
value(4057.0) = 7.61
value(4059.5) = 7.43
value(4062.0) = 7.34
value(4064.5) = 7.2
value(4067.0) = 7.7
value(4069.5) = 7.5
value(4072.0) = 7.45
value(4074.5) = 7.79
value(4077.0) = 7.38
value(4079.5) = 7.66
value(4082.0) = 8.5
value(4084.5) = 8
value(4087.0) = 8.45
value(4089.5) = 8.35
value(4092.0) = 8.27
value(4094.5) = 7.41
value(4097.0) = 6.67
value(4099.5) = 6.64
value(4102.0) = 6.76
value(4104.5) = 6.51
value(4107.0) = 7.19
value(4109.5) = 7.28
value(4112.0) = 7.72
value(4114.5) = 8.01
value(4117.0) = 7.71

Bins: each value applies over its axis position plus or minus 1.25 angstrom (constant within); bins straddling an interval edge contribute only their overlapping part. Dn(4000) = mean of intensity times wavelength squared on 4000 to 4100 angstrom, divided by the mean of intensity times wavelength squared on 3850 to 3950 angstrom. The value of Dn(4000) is 1.5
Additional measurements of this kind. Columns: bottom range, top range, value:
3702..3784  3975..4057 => 1.70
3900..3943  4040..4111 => 1.51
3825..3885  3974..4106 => 1.65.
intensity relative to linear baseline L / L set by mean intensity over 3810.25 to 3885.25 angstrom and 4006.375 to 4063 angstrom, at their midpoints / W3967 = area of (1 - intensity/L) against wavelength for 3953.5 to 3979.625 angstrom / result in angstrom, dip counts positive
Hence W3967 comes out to 6.8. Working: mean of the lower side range 5.12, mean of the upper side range 7.88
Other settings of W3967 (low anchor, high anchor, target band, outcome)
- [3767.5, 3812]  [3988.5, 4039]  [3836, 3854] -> 4.1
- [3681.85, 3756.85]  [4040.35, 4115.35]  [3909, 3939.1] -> 6.1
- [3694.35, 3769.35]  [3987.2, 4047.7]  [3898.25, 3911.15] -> 1.1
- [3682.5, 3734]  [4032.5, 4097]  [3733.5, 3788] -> 5.1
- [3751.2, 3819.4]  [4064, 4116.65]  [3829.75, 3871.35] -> 6.8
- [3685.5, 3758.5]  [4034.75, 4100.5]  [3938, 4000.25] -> 8.9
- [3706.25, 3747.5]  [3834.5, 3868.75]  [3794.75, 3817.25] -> -1.7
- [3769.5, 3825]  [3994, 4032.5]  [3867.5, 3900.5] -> 5.6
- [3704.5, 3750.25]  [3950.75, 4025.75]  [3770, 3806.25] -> -1.6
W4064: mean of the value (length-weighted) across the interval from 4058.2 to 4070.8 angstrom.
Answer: 7.43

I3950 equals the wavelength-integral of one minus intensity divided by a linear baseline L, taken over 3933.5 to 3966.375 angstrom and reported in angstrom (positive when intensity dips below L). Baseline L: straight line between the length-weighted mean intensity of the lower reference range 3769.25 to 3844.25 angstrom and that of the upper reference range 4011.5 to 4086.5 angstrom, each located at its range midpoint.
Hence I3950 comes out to 6.7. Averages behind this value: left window 5.26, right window 7.82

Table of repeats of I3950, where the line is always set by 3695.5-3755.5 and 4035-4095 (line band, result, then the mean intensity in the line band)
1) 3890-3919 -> 1.98 angstrom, 6.13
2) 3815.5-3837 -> 5.11 angstrom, 4.54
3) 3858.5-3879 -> 2.17 angstrom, 5.63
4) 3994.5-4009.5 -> -1.33 angstrom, 7.99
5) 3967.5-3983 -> 4.30 angstrom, 5.15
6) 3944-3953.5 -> 1.04 angstrom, 6.16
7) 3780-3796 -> -1.09 angstrom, 6.04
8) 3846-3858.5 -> 1.78 angstrom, 5.28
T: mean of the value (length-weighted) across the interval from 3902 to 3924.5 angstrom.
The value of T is 6.25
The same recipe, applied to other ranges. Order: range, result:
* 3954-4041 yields 7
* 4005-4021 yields 8.06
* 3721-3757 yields 5.1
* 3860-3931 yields 5.69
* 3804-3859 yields 5.01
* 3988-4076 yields 7.84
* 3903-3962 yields 5.61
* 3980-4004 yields 7.55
